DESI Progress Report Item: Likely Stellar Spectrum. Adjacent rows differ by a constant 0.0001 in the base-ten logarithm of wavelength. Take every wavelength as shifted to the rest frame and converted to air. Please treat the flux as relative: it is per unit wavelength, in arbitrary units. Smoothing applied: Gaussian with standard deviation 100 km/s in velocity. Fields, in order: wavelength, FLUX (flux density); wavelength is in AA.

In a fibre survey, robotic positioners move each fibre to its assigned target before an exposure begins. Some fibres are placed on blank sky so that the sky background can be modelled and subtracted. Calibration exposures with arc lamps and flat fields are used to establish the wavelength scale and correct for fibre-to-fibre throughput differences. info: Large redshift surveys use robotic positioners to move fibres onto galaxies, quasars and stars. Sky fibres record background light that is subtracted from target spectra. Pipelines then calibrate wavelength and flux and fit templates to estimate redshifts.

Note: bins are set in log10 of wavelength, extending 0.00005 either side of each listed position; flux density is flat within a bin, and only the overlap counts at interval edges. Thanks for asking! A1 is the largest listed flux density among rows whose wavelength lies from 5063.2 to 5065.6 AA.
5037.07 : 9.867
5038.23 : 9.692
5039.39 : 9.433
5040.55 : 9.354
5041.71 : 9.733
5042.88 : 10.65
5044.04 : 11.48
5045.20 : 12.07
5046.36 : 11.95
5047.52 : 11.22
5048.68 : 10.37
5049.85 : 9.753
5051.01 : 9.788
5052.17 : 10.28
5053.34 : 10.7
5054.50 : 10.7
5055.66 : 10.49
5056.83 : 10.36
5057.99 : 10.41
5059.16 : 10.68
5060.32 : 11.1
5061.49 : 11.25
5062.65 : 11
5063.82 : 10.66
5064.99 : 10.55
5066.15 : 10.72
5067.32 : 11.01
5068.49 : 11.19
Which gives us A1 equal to 10.66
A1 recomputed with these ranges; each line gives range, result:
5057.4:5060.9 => 11.1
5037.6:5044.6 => 11.48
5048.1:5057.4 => 10.7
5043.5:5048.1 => 12.07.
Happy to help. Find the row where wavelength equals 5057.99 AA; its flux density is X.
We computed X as 10.41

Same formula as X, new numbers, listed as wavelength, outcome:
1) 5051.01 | 9.788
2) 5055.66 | 10.49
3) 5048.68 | 10.37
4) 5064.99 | 10.55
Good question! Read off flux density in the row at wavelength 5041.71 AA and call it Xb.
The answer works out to 9.733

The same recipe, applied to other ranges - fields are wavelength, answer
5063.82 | 10.66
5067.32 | 11.01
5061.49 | 11.25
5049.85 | 9.753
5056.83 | 10.36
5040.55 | 9.354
